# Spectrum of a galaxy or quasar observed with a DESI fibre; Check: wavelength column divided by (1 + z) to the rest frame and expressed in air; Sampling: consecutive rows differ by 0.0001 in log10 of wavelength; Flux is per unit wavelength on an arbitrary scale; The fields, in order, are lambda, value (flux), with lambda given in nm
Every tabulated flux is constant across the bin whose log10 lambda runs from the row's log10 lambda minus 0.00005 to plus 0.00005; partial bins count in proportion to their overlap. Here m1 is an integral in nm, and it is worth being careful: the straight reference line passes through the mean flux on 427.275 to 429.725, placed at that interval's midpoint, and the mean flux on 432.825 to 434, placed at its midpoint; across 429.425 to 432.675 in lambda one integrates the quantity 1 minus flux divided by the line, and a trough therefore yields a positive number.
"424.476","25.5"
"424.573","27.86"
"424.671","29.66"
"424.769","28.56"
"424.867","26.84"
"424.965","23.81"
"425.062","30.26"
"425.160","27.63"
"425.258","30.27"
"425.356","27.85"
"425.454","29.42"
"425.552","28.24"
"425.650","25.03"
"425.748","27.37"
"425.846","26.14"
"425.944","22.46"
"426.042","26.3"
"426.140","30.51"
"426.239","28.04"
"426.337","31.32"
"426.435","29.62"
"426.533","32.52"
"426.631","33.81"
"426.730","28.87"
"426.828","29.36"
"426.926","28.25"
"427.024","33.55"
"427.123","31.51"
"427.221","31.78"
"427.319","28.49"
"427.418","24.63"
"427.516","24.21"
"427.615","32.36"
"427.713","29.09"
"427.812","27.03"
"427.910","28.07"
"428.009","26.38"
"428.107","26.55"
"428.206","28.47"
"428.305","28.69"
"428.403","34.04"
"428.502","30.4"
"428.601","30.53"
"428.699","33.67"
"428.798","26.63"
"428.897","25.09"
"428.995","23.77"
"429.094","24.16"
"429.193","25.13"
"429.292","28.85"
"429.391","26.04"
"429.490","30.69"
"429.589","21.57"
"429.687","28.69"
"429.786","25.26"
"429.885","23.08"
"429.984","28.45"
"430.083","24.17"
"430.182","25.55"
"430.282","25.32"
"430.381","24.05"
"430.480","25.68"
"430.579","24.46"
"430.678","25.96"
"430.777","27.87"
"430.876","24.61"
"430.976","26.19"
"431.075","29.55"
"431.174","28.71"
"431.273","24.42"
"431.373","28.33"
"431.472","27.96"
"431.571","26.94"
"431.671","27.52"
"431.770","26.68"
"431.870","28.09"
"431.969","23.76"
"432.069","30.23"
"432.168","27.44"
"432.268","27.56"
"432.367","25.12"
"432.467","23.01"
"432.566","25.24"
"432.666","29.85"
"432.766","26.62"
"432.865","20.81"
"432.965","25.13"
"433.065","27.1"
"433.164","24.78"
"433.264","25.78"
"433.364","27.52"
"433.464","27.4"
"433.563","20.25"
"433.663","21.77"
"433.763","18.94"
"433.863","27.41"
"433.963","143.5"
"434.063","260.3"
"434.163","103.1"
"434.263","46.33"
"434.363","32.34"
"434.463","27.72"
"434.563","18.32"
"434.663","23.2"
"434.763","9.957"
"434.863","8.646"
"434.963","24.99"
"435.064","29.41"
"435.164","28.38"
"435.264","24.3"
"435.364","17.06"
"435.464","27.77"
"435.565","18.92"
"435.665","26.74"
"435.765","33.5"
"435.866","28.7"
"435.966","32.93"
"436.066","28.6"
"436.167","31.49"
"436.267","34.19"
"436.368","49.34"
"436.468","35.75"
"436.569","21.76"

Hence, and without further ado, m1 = 0.44 nm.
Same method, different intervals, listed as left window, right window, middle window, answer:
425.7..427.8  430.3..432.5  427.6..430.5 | 0.06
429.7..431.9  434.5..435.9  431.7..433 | -0.05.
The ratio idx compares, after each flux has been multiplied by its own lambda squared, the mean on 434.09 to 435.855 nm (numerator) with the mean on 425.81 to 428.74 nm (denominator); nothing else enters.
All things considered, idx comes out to 1.1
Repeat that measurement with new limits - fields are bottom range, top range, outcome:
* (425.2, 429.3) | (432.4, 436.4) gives 1.34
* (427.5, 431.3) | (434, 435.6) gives 1.70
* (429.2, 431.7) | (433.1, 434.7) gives 2.05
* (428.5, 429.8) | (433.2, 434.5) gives 2.27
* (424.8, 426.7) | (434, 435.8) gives 1.59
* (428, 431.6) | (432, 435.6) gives 1.39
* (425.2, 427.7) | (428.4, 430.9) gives 0.93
